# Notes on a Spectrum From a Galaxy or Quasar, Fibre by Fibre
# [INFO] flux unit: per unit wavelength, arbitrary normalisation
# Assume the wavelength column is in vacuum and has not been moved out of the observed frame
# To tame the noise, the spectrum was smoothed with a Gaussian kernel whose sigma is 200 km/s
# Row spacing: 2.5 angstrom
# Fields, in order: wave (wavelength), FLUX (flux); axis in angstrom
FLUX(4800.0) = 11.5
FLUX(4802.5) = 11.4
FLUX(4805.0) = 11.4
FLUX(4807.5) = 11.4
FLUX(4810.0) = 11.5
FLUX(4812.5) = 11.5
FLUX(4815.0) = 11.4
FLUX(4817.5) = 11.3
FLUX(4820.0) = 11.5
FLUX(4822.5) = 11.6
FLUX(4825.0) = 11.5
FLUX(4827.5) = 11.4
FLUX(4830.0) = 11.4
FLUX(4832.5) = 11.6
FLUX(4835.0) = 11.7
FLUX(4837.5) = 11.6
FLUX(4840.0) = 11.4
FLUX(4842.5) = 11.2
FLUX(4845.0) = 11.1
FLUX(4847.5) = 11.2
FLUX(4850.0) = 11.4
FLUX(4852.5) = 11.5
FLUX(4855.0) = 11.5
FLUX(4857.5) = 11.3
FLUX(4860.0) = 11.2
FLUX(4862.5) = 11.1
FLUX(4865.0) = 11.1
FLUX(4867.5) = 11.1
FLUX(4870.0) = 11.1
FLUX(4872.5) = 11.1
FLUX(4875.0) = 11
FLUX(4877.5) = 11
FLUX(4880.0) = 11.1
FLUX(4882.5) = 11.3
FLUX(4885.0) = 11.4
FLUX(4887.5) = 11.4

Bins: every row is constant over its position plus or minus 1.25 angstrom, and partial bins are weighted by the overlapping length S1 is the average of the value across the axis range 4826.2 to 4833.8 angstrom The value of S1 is 11.5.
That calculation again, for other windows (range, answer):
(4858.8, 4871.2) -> 11.1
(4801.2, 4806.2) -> 11.4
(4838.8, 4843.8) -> 11.3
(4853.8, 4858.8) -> 11.4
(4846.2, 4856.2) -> 11.4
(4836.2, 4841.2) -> 11.5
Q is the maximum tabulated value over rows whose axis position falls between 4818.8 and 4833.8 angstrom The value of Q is 11.6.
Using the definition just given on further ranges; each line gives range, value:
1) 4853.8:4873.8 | 11.5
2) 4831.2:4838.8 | 11.7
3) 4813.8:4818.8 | 11.4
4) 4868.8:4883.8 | 11.3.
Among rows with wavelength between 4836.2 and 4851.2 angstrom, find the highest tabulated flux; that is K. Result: 11.6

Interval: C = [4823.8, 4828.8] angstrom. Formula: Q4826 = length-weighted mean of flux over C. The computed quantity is 11.4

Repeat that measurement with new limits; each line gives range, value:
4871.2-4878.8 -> 11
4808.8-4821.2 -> 11.4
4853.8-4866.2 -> 11.2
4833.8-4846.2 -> 11.4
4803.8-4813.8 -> 11.4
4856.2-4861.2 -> 11.3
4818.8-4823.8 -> 11.6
